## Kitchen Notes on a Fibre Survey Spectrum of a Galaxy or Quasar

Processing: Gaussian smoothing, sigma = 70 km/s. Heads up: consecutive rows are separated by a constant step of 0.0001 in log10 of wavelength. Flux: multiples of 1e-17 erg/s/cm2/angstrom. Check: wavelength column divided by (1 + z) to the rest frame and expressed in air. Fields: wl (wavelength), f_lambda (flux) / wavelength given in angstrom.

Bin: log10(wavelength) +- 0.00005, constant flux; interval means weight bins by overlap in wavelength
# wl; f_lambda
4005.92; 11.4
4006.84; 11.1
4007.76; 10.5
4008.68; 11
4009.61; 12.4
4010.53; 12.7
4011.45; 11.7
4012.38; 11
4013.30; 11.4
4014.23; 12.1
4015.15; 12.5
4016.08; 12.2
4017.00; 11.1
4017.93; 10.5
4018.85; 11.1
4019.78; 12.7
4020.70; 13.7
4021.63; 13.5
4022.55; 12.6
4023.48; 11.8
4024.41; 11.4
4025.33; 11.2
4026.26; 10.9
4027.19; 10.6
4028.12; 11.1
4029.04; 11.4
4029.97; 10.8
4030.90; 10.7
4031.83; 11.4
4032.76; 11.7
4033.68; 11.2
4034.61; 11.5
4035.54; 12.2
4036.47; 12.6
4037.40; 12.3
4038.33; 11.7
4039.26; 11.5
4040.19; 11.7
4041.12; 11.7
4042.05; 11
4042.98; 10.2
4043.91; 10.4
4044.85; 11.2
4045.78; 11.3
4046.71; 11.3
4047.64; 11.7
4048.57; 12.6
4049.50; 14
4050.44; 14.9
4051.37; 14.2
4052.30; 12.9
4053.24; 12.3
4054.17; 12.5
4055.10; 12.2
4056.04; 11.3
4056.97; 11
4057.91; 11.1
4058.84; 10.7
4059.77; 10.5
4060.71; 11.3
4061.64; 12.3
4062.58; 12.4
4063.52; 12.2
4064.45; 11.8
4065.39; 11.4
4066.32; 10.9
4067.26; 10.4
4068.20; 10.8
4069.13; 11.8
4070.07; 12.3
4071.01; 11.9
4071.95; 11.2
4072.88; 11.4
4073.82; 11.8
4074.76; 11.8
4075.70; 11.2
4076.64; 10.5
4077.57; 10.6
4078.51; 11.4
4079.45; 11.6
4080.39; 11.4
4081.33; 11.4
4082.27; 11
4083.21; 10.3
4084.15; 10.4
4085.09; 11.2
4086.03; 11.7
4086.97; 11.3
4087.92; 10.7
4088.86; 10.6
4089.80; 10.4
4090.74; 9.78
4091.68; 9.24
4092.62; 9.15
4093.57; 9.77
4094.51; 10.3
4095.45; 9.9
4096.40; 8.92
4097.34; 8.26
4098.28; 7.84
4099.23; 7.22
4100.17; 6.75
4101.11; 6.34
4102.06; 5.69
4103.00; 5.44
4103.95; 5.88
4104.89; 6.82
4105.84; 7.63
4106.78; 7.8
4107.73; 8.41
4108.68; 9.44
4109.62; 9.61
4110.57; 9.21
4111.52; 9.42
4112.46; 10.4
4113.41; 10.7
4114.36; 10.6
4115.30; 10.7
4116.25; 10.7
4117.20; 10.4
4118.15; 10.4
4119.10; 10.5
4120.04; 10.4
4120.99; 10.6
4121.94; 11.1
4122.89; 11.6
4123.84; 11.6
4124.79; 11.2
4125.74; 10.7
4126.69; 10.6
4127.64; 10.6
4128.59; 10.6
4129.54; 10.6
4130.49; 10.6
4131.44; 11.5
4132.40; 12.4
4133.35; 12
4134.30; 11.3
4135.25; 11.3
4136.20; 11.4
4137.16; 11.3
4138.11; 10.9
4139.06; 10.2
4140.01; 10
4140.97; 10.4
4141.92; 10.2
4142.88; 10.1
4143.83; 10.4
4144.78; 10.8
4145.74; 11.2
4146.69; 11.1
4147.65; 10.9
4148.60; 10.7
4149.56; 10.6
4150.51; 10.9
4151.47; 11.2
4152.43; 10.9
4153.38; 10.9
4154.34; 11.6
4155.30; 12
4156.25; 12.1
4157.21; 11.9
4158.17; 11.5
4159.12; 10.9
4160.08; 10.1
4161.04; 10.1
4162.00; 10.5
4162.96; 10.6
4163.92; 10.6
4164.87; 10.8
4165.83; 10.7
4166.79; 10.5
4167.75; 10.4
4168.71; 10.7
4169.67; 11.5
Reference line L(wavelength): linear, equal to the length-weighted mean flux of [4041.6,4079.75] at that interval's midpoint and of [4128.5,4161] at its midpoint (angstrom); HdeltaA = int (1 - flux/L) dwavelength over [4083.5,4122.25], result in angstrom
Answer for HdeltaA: 6.9 angstrom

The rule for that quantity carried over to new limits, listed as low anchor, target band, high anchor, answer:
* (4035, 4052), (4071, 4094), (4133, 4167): 1.5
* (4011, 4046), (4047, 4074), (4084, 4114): -4.0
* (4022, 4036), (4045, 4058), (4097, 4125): -2.0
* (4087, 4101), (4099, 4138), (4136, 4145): 0.5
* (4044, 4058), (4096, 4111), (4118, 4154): 5.1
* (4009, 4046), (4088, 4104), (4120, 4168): 4.0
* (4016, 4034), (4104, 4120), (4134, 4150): 2.2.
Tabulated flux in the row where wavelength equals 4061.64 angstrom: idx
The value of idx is 12.3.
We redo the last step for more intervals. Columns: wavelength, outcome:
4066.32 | 10.9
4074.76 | 11.8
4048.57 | 12.6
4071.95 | 11.2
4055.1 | 12.2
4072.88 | 11.4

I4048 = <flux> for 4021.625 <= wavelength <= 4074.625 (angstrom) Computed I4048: 11.7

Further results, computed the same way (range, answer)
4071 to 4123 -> 9.8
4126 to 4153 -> 10.9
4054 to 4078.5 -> 11.4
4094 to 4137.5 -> 9.71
